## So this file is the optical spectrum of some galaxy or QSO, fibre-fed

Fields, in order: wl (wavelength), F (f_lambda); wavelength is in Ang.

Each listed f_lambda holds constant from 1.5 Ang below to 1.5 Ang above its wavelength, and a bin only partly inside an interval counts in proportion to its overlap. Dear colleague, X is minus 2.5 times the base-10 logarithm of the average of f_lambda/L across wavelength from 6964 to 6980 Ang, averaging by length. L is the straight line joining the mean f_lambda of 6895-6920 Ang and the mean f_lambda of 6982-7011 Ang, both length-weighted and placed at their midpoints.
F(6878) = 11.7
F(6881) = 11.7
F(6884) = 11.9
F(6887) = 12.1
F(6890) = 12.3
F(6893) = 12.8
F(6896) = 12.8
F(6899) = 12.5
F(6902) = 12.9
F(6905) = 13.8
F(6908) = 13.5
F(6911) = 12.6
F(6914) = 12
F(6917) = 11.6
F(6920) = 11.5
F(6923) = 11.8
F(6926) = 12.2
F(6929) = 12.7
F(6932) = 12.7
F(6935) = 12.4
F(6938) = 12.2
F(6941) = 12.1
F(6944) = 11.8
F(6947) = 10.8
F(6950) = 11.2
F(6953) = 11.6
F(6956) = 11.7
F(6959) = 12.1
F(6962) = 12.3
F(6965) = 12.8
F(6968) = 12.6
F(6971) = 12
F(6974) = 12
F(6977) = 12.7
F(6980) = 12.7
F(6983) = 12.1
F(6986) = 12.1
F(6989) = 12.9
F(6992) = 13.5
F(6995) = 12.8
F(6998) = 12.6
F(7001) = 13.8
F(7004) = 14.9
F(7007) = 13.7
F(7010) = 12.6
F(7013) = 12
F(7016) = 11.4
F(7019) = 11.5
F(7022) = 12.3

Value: 0.048 mag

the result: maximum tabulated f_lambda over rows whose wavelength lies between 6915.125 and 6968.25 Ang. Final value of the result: 12.8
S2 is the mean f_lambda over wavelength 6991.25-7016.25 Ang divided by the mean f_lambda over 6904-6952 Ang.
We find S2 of 1.1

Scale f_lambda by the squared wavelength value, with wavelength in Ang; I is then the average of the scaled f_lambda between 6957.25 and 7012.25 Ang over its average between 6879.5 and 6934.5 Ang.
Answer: 1.1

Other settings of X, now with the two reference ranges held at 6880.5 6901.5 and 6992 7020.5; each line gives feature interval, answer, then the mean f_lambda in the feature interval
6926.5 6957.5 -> 0.06 mag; 11.9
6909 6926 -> 0.04 mag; 12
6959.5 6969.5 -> 0.01 mag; 12.5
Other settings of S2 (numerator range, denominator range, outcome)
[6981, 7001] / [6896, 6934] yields 1.02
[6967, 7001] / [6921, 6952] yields 1.05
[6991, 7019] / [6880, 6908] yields 1.03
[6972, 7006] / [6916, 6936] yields 1.06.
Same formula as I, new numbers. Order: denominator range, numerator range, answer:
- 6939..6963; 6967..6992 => 1.07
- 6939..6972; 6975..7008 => 1.11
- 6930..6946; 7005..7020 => 1.03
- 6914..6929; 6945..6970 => 1.01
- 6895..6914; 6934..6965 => 0.93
